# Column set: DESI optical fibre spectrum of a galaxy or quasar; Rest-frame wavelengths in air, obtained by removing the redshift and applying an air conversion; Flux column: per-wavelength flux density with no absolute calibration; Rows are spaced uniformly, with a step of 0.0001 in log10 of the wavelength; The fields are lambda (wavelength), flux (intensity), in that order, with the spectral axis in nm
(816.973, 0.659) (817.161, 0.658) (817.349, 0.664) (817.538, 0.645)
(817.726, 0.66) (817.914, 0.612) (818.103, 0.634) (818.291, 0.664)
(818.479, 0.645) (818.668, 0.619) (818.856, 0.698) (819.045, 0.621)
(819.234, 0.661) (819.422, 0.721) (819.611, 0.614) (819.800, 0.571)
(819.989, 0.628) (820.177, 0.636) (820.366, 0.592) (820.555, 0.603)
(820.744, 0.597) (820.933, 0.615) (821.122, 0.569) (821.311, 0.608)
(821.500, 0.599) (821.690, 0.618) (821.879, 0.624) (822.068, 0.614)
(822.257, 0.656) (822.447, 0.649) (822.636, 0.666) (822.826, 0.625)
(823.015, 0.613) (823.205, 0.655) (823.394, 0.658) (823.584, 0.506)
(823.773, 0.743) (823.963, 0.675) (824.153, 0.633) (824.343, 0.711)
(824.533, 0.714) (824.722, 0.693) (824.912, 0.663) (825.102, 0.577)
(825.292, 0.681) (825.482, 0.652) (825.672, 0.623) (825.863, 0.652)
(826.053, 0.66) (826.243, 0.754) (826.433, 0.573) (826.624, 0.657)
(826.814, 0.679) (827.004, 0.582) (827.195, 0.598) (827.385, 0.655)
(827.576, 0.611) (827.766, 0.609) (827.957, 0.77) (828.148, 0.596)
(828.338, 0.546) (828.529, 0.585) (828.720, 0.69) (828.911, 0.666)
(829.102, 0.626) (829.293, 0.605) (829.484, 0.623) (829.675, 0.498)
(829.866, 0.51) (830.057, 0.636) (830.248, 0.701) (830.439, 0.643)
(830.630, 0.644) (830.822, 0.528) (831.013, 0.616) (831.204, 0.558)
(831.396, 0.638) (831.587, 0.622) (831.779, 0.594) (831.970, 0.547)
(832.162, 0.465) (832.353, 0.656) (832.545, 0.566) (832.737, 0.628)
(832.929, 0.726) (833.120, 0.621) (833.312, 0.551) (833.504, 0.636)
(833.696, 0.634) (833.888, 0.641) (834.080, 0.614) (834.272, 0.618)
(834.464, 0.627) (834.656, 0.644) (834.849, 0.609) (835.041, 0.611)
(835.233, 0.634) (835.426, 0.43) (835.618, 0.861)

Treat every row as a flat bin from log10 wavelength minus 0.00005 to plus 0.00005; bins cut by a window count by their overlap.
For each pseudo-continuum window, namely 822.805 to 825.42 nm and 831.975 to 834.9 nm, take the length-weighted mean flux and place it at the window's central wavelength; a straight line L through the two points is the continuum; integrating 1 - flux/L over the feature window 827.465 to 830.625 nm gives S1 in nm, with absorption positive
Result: 0.06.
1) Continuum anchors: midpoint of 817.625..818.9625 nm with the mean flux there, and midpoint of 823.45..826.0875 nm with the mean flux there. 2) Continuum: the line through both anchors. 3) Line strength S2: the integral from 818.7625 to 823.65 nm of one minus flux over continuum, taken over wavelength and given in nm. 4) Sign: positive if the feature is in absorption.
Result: 0.20 nm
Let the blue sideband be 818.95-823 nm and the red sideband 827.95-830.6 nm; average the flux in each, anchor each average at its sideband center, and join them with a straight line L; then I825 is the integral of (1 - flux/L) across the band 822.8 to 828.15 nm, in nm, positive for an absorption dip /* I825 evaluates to -0.26 nm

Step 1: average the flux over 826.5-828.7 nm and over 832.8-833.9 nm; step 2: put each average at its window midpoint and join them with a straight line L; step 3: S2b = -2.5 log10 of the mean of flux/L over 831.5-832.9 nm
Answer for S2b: 0.08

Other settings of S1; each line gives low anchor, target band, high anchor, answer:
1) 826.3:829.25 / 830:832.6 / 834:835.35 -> 0.10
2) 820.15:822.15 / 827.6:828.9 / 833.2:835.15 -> -0.04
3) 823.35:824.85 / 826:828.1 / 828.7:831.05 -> -0.03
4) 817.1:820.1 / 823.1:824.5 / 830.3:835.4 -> -0.06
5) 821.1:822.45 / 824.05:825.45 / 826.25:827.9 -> -0.09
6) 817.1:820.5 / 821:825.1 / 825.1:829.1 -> 0.00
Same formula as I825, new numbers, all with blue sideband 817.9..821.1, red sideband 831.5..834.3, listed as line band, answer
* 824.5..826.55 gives -0.12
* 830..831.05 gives -0.03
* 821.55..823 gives -0.02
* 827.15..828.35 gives -0.03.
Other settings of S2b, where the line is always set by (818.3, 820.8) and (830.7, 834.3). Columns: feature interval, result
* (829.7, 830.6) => -0.01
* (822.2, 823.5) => -0.03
